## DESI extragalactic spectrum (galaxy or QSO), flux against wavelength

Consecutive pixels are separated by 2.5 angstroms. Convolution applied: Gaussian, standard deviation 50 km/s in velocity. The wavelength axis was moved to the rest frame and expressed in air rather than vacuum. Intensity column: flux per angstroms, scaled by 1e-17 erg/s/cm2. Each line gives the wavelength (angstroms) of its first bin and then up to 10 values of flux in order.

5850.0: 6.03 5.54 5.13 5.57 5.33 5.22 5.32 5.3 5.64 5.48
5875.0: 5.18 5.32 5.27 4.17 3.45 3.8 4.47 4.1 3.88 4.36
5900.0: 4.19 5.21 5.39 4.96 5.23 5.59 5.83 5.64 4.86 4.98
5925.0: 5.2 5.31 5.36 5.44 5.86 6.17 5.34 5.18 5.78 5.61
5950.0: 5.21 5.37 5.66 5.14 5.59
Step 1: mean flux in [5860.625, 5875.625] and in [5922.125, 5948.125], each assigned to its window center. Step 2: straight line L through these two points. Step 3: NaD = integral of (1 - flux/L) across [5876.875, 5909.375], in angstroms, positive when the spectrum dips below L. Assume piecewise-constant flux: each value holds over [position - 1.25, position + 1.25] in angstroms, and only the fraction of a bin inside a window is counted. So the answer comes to 5.4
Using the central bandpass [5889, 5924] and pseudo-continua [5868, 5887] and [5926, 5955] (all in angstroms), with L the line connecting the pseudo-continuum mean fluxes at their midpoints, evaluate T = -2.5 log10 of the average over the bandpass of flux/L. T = 0.060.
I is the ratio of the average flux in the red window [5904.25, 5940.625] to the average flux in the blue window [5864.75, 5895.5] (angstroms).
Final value 1.1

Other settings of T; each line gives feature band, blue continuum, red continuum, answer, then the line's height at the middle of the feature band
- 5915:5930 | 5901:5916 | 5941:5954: 0.02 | 5.37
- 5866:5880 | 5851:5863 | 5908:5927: 0.00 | 5.36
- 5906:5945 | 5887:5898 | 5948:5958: -0.13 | 4.81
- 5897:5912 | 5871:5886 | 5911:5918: 0.10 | 5.45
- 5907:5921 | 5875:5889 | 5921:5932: -0.08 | 5.01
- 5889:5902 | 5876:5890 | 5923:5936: 0.11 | 4.68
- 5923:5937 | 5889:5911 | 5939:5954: -0.06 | 5.14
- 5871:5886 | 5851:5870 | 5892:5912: 0.05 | 5.09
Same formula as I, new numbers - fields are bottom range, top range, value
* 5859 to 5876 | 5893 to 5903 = 0.81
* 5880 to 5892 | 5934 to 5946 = 1.38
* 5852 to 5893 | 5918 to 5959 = 1.09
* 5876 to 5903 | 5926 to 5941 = 1.28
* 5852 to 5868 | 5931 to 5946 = 1.05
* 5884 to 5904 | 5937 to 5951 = 1.31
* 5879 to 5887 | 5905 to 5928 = 1.25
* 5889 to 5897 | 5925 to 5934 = 1.29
